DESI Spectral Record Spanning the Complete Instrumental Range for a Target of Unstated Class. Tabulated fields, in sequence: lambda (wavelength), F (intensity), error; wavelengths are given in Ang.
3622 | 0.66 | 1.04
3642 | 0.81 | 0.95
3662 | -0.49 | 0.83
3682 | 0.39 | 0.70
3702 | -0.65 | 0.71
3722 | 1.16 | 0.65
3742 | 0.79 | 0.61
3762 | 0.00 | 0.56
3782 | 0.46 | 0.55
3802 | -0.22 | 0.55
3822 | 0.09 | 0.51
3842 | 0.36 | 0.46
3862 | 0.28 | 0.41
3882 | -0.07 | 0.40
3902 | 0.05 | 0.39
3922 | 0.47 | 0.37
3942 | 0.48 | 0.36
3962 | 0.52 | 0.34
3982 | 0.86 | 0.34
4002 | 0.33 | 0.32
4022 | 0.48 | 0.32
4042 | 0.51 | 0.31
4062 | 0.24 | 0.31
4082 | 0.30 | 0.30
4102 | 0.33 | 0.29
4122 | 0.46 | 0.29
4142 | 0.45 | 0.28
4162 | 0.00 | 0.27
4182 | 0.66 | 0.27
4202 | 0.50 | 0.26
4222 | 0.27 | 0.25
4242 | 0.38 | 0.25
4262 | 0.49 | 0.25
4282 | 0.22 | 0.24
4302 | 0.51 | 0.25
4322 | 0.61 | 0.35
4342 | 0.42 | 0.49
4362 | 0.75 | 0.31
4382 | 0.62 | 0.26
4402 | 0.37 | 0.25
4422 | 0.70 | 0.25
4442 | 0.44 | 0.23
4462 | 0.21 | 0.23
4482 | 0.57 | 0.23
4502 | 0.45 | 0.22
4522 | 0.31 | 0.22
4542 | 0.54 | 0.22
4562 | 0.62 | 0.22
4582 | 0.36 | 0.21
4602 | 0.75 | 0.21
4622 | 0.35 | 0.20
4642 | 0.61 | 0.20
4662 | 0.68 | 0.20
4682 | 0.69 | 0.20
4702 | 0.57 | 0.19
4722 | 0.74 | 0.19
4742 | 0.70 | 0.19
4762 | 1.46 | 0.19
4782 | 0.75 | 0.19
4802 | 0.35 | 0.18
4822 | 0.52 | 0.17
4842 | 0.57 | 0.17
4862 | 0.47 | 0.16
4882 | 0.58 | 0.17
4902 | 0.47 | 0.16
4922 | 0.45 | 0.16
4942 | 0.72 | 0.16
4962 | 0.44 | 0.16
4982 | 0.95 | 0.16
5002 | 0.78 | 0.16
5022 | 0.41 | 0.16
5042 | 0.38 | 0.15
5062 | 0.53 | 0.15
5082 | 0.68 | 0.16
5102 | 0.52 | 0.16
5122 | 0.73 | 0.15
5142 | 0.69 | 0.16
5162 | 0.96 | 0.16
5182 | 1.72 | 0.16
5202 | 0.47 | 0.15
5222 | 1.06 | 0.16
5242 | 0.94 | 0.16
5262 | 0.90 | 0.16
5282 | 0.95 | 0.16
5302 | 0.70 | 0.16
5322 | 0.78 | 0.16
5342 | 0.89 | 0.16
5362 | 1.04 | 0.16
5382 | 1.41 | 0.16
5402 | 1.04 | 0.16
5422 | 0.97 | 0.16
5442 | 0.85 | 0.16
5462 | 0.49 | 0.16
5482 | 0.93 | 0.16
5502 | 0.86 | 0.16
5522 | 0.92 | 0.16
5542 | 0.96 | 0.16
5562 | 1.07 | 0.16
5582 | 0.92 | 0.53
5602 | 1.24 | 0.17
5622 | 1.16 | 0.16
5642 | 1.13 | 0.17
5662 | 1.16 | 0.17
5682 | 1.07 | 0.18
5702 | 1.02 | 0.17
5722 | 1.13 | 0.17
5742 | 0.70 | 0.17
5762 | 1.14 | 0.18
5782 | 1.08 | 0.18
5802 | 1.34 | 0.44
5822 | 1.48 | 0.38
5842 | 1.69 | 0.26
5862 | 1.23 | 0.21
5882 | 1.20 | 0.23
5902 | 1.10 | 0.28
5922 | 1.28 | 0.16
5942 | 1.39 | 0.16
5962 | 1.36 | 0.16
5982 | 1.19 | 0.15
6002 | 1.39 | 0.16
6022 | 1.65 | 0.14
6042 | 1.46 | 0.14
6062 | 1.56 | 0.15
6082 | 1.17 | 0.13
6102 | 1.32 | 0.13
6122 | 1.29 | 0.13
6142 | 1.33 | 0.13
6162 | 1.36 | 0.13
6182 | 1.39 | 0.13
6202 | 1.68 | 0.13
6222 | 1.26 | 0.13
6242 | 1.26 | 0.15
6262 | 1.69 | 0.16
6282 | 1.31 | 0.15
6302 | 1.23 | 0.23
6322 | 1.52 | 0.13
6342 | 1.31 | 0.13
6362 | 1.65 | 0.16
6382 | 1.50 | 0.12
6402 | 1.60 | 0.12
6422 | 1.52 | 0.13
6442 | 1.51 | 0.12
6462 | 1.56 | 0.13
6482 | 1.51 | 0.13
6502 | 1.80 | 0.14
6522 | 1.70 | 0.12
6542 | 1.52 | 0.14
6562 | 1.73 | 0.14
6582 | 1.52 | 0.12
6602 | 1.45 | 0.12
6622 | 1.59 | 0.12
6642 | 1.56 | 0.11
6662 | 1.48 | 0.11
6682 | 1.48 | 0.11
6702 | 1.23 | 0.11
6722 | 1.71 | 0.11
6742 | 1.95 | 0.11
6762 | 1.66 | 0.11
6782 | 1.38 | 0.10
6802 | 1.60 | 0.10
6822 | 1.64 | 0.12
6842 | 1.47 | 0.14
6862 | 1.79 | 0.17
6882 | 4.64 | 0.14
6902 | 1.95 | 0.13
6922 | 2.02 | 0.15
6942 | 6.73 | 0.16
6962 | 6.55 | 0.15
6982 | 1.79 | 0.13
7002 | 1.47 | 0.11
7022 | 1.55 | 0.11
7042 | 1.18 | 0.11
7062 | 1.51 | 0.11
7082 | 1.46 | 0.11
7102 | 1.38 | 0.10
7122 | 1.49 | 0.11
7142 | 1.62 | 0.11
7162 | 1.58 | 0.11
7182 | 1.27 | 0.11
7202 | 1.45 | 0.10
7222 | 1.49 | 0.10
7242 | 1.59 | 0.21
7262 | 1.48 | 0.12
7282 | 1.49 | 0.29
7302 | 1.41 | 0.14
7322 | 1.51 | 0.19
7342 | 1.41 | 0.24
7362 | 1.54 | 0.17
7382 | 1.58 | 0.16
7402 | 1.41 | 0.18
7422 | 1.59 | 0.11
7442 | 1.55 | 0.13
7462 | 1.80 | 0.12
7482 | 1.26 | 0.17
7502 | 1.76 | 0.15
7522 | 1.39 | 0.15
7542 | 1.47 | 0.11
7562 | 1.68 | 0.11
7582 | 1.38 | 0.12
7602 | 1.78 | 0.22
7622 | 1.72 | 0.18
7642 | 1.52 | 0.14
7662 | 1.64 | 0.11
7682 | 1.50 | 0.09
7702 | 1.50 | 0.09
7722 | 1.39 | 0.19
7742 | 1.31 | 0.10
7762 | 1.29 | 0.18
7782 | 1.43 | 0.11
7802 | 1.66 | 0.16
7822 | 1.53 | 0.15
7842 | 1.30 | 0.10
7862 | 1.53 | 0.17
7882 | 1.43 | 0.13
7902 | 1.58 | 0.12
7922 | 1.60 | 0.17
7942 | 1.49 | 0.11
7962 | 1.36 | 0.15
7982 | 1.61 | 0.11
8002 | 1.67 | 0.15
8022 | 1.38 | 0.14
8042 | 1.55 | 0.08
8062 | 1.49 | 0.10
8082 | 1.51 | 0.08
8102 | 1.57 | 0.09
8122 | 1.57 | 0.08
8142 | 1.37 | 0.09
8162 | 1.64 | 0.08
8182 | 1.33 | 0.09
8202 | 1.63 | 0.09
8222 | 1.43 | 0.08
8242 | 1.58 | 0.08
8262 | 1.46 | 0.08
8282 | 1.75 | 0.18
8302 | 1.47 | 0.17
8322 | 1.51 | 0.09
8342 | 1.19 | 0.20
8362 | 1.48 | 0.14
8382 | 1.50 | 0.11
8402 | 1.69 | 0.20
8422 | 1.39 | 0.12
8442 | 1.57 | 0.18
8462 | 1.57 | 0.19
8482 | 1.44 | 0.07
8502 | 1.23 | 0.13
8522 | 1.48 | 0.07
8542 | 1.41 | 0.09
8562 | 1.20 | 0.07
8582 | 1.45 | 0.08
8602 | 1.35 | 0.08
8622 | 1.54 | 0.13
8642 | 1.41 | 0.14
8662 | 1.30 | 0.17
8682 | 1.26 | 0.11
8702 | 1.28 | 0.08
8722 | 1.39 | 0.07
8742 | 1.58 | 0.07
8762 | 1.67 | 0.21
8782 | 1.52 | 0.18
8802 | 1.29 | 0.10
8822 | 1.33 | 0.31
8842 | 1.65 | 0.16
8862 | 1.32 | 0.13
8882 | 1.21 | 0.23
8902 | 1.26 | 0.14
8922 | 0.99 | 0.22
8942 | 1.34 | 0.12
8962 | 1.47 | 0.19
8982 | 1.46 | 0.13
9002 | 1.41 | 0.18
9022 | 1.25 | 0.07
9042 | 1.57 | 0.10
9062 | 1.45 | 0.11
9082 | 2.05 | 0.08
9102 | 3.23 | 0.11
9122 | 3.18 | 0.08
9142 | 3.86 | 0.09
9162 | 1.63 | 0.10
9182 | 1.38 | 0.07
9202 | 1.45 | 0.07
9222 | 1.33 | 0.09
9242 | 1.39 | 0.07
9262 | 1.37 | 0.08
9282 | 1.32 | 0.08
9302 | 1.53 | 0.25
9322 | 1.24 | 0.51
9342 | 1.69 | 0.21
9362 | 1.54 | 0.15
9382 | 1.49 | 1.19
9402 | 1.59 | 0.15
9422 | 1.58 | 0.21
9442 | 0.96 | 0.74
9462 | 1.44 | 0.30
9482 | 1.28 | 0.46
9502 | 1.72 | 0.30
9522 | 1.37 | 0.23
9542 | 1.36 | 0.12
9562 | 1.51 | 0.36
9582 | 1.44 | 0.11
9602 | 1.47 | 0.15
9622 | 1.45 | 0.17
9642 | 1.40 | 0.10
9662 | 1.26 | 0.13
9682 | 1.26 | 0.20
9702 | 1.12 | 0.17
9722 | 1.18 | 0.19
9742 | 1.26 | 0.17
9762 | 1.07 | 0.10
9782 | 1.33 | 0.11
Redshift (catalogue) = 0.39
